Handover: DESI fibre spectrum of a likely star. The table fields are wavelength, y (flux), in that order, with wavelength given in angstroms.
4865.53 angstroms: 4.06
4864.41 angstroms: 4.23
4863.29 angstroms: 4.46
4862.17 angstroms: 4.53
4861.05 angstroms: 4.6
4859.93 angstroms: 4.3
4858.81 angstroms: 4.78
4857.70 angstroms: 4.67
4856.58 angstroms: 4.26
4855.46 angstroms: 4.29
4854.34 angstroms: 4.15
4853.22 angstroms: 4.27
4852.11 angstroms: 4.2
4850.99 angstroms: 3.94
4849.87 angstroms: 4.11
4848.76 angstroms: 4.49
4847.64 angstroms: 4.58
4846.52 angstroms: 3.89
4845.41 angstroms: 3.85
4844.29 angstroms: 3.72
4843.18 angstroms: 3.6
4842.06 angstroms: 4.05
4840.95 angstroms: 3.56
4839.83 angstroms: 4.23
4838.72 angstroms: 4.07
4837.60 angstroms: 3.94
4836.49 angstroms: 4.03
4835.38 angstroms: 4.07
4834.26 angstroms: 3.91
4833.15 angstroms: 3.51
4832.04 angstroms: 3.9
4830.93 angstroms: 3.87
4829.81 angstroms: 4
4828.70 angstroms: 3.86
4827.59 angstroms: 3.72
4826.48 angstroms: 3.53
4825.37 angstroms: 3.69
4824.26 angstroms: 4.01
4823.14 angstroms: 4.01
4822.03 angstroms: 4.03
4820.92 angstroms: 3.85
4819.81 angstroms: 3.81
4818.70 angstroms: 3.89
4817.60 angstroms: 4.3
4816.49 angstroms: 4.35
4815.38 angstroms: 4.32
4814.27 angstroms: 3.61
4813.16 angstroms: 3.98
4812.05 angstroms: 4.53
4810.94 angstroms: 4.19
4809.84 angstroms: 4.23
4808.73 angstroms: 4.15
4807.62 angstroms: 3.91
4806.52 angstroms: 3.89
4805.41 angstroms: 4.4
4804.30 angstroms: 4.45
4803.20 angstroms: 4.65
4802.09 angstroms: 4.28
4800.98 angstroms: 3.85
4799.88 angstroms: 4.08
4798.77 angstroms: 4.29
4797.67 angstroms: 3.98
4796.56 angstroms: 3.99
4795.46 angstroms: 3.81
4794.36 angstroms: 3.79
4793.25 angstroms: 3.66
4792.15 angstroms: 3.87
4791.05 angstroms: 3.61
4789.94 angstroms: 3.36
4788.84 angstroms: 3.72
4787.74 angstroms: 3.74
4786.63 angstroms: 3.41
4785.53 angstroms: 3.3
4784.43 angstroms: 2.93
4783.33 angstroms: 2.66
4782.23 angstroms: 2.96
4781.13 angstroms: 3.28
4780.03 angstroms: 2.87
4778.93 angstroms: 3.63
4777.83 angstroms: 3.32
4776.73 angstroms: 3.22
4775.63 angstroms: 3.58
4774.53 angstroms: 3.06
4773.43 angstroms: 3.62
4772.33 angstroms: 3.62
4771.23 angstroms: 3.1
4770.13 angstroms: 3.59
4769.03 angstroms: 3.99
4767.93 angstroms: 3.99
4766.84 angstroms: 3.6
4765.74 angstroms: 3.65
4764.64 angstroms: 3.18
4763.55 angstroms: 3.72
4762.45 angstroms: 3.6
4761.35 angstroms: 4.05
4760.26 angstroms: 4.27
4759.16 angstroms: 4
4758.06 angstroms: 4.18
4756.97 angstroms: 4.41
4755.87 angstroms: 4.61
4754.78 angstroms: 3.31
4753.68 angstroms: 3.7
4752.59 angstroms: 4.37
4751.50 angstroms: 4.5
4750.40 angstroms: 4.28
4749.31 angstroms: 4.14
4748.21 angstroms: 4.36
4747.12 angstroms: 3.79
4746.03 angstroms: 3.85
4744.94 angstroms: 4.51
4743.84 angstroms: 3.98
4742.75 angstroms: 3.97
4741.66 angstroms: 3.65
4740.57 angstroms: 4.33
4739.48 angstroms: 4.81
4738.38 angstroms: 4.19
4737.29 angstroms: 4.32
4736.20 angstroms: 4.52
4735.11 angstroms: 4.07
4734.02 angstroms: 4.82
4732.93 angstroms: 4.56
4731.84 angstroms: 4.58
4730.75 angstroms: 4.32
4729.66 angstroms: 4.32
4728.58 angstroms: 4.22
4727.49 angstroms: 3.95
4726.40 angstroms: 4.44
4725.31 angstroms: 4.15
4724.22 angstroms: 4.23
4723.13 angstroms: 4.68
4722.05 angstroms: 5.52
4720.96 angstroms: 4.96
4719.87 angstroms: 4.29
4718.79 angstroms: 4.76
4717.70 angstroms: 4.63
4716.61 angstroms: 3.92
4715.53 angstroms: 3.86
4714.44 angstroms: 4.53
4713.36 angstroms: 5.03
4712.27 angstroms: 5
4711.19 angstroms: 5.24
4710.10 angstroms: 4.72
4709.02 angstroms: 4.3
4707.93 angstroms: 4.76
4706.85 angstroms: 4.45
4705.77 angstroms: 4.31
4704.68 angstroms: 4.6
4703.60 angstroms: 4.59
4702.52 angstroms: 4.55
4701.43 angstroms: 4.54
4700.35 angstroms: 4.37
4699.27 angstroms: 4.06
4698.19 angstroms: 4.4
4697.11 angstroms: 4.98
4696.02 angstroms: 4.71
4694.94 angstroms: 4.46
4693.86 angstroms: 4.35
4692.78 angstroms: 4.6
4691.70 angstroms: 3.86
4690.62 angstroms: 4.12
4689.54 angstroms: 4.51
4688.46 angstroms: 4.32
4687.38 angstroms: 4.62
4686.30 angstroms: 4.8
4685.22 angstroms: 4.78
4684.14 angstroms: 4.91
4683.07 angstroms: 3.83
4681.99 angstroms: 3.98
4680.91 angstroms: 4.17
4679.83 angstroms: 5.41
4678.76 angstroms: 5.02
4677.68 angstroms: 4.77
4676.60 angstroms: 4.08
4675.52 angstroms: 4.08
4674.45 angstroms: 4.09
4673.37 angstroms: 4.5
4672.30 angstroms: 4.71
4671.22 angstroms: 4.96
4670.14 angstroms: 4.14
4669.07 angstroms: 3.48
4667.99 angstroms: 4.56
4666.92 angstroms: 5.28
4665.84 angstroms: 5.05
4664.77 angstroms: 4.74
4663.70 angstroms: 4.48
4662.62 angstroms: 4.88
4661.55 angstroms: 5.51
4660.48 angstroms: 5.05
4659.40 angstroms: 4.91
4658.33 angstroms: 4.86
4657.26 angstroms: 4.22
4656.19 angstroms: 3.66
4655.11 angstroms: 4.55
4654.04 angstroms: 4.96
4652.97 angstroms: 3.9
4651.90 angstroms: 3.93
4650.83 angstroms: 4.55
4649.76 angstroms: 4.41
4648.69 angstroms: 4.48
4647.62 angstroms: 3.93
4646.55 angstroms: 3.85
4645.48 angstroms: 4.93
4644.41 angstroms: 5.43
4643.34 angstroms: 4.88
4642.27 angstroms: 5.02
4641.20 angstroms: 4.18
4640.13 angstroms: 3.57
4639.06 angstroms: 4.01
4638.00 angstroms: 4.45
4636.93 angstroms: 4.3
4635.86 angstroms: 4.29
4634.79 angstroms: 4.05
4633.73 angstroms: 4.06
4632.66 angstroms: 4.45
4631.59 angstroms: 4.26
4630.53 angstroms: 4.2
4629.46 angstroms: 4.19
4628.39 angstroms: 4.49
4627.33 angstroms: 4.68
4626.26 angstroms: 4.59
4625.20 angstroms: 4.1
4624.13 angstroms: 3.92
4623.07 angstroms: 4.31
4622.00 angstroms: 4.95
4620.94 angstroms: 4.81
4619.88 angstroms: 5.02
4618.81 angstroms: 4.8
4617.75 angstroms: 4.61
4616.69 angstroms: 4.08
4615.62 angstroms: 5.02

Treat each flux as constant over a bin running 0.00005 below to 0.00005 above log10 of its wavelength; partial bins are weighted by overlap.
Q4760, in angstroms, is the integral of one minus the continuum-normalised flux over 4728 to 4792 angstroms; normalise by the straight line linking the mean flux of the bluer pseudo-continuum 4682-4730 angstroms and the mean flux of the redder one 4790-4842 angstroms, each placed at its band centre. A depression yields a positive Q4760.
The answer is 6.1 angstroms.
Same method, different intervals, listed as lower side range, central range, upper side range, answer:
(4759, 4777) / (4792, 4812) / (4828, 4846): -1.80 angstroms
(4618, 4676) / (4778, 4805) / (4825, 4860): 3.08 angstroms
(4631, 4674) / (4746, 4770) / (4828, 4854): 1.32 angstroms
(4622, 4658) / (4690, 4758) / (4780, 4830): -4.97 angstroms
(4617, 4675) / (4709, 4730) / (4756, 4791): -3.19 angstroms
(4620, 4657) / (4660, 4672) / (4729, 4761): -1.12 angstroms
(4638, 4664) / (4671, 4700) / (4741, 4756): -0.87 angstroms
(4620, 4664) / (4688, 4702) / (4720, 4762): -0.14 angstroms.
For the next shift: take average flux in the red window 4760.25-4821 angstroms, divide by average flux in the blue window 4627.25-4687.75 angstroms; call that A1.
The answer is 0.8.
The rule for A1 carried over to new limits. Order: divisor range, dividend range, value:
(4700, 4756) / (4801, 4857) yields 0.92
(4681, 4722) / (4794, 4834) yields 0.89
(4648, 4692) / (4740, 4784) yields 0.83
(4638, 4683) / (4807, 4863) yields 0.90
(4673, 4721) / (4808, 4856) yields 0.89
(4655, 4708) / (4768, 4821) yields 0.83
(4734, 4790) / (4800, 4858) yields 1.07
